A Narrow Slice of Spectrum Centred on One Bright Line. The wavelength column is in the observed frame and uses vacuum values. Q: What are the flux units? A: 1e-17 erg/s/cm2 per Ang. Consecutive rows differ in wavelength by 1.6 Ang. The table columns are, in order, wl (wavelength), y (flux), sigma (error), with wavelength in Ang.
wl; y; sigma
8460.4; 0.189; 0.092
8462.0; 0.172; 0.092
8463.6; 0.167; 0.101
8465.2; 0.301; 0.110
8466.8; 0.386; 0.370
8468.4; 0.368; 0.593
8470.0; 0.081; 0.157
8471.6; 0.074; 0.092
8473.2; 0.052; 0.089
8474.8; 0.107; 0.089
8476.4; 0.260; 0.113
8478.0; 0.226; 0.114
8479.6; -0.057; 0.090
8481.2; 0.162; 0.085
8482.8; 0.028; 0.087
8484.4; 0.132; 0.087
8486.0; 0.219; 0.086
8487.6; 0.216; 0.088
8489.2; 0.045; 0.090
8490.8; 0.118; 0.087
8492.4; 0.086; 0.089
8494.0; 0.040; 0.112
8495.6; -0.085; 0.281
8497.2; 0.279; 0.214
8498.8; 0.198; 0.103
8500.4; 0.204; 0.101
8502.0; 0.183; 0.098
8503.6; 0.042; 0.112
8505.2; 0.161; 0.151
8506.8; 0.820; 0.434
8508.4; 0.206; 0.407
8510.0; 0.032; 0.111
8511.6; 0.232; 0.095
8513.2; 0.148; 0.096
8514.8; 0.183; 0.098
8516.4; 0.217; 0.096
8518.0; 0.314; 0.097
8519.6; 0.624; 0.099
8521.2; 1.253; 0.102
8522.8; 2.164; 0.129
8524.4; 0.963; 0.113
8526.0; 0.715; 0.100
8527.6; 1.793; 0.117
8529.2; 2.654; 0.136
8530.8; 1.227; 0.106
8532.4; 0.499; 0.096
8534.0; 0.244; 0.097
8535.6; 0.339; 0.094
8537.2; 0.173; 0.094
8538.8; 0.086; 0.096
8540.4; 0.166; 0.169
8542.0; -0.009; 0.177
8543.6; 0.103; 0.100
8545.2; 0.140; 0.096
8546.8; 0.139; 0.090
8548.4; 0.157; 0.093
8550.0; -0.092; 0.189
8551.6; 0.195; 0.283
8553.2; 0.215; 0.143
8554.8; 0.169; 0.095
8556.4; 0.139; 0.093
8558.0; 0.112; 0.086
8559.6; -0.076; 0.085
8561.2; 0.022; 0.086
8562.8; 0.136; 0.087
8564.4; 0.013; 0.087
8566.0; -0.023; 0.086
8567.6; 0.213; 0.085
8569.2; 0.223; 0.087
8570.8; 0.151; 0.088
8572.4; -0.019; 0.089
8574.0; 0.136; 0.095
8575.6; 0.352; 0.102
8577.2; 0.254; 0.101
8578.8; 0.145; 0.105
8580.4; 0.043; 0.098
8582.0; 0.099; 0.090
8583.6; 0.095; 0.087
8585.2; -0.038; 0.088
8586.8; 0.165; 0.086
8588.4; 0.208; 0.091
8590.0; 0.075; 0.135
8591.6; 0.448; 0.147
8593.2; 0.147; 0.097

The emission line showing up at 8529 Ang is [O II]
